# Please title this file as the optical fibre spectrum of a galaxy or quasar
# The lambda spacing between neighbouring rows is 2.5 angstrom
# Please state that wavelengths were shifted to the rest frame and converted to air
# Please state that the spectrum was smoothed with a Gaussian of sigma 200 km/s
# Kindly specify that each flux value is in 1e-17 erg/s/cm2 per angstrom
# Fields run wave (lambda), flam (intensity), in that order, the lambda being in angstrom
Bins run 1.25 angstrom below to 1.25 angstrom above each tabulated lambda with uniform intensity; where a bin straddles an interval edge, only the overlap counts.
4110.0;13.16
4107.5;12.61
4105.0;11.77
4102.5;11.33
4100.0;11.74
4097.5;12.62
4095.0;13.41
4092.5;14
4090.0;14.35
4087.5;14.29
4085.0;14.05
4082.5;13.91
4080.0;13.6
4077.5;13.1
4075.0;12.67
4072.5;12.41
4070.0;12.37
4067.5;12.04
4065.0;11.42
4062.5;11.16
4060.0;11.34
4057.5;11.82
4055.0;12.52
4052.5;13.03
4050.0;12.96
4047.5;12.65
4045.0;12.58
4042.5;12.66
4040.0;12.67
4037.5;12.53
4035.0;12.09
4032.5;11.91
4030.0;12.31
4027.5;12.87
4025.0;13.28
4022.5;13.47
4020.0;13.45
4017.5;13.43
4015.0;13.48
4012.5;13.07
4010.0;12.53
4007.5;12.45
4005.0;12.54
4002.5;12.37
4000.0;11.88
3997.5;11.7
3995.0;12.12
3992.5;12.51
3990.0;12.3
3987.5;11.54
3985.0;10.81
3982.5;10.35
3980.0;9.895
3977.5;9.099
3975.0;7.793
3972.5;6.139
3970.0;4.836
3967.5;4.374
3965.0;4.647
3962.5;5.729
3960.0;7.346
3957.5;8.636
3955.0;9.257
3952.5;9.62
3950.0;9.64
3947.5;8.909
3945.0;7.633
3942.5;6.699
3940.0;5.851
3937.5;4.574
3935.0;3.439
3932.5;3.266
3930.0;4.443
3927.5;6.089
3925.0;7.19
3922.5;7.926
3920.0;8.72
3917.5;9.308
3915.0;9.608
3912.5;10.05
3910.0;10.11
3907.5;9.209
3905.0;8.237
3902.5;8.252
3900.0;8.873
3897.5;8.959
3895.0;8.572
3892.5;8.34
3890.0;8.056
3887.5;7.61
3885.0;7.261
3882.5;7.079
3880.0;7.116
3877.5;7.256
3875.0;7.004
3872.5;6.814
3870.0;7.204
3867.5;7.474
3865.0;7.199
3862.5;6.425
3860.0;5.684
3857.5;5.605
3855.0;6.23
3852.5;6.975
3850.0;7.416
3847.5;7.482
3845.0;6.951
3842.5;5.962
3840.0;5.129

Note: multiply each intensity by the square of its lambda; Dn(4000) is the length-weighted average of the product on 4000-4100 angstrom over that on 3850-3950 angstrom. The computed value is 1.9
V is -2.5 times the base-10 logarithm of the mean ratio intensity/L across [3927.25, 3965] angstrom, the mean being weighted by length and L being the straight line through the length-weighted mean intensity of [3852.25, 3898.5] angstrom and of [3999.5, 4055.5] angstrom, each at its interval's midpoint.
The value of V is 0.418 mag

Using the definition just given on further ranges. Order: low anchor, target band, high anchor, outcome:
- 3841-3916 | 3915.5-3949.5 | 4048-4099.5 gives 0.34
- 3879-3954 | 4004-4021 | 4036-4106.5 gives -0.20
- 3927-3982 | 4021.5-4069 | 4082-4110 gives -0.15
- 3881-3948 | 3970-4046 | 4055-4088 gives -0.11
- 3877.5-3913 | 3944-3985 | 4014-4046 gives 0.33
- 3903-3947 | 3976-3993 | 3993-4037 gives 0.00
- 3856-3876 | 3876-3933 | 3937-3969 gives -0.15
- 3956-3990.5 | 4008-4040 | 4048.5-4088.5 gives -0.22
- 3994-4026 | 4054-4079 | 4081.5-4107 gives 0.08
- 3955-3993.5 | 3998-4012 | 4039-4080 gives -0.25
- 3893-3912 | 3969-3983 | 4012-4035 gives 0.39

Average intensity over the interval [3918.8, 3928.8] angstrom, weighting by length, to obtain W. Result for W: 7.46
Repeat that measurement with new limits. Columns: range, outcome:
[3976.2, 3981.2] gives 9.48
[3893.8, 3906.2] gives 8.58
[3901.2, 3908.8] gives 8.58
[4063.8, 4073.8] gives 12.1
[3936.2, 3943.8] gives 5.71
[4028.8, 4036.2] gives 12.1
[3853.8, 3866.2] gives 6.22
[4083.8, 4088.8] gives 14.2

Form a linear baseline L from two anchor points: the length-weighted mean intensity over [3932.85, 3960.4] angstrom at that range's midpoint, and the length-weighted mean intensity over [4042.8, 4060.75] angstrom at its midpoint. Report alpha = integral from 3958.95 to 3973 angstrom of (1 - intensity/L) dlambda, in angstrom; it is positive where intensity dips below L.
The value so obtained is 4.7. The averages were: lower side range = 7.29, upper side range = 12.5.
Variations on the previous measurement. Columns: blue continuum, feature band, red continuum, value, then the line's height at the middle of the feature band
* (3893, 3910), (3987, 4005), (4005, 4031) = 0.1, 12.2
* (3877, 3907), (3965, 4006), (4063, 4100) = 2.9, 10.5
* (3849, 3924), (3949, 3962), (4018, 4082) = 1.5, 9.81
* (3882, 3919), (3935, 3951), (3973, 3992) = 4.4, 9.45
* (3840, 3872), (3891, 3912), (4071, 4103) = -2.4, 7.95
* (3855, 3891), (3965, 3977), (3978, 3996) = 5.4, 10.7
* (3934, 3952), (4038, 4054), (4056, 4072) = -2.5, 11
